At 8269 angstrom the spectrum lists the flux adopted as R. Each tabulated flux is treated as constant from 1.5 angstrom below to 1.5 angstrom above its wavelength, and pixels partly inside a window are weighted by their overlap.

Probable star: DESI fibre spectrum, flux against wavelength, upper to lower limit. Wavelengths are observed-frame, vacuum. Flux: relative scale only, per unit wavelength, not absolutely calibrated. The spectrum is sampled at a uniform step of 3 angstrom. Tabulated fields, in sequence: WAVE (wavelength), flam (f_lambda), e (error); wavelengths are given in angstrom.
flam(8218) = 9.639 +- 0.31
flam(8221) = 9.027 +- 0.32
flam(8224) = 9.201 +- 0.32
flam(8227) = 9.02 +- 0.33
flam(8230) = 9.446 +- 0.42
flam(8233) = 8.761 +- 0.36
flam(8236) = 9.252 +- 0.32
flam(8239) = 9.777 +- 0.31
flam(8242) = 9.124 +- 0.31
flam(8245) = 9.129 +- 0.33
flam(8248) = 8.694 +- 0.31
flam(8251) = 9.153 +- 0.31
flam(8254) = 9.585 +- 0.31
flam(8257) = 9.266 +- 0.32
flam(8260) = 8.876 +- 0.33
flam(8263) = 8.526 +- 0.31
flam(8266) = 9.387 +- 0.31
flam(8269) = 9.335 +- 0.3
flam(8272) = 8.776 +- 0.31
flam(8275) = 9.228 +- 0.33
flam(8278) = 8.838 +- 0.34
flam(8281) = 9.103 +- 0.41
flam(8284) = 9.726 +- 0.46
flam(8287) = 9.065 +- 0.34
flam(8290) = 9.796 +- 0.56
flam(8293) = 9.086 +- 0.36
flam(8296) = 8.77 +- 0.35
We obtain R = 9.335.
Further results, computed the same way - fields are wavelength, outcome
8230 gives 9.446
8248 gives 8.694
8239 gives 9.777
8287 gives 9.065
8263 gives 8.526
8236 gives 9.252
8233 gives 8.761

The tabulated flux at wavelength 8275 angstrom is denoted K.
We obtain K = 9.228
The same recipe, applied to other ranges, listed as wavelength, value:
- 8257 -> 9.266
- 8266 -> 9.387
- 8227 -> 9.02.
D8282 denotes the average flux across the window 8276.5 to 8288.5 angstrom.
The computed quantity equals 9.18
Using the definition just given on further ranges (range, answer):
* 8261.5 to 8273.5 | 9.01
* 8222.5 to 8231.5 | 9.22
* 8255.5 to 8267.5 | 9.01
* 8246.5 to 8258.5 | 9.17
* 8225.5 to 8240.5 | 9.25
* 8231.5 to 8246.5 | 9.21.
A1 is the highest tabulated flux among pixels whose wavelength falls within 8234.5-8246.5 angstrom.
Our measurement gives 9.777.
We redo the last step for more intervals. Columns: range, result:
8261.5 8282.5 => 9.387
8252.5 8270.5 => 9.585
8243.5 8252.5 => 9.153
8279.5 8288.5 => 9.726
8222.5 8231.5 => 9.446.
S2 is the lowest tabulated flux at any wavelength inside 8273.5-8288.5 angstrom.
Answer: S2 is 8.838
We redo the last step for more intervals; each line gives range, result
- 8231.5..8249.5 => 8.694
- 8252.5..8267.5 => 8.526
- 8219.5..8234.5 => 8.761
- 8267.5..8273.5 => 8.776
